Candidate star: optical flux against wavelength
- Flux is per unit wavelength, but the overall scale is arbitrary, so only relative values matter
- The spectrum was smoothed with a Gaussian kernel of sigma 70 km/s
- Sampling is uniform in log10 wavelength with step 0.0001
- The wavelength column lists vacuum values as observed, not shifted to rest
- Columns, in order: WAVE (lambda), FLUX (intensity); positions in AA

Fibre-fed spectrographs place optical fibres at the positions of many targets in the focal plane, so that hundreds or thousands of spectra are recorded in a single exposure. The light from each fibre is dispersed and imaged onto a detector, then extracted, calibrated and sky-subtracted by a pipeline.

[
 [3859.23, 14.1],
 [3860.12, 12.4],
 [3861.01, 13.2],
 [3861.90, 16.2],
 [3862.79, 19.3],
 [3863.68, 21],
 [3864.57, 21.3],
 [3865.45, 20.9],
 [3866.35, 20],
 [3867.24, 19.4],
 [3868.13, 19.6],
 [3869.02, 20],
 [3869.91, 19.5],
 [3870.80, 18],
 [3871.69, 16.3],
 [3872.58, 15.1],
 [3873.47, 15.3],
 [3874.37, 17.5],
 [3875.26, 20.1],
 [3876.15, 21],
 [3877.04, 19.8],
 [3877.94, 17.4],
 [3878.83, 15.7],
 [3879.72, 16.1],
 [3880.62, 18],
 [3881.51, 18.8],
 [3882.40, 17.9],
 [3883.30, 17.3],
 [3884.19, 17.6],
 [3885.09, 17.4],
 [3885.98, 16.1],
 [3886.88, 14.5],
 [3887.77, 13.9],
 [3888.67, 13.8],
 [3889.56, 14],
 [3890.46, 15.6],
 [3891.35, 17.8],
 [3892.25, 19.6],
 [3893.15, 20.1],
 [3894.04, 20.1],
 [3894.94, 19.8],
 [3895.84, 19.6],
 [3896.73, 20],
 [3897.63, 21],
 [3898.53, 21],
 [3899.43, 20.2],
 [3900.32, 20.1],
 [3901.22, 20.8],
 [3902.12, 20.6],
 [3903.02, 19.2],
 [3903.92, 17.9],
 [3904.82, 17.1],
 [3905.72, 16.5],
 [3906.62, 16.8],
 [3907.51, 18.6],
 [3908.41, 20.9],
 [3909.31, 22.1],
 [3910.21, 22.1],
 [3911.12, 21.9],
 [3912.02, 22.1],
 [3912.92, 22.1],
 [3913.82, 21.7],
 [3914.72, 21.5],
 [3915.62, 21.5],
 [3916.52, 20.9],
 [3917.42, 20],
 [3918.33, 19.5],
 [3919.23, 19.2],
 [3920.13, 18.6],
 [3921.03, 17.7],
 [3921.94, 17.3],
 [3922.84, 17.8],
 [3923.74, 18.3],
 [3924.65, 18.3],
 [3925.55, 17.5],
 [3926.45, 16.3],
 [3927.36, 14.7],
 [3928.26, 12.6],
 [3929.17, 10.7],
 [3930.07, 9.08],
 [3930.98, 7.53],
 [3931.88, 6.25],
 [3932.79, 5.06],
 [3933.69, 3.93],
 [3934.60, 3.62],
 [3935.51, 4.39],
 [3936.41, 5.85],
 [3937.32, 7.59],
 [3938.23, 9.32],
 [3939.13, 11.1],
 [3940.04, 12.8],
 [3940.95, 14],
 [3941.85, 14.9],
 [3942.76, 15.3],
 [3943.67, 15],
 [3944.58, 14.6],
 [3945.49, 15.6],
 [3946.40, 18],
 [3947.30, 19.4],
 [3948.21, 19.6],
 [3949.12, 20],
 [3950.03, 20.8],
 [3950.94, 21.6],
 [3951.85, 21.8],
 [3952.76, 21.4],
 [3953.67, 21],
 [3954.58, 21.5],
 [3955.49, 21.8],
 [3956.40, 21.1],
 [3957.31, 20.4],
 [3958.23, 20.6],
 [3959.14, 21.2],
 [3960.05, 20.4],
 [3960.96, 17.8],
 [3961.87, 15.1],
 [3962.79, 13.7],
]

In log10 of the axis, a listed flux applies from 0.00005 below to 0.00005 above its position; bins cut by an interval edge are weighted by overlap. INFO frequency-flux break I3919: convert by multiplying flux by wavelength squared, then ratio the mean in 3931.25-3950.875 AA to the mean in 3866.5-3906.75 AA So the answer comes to 0.7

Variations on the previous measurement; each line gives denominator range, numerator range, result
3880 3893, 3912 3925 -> 1.20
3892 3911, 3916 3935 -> 0.72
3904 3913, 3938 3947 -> 0.73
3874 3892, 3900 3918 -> 1.20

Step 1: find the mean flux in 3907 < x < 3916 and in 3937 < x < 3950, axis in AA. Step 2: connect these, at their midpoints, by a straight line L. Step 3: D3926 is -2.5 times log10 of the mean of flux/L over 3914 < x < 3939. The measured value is 0.36 mag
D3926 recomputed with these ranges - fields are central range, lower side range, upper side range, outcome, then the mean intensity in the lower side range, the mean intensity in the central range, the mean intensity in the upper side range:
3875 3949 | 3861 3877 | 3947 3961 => 0.185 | 18.7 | 16.6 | 20.7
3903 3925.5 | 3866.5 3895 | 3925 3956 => -0.247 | 17.6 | 19.6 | 14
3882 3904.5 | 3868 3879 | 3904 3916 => 0.063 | 18.1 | 18.2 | 20.3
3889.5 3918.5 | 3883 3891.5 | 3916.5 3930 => -0.215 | 15.7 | 19.9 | 16.9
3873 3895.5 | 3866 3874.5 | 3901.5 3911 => 0.068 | 18.1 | 17.4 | 19.3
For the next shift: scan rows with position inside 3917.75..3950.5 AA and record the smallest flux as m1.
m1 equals 3.62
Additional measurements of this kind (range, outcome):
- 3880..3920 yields 13.8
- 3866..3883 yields 15.1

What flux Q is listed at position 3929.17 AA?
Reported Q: 10.7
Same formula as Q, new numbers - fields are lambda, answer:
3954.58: 21.5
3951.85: 21.8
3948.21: 19.6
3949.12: 20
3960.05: 20.4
